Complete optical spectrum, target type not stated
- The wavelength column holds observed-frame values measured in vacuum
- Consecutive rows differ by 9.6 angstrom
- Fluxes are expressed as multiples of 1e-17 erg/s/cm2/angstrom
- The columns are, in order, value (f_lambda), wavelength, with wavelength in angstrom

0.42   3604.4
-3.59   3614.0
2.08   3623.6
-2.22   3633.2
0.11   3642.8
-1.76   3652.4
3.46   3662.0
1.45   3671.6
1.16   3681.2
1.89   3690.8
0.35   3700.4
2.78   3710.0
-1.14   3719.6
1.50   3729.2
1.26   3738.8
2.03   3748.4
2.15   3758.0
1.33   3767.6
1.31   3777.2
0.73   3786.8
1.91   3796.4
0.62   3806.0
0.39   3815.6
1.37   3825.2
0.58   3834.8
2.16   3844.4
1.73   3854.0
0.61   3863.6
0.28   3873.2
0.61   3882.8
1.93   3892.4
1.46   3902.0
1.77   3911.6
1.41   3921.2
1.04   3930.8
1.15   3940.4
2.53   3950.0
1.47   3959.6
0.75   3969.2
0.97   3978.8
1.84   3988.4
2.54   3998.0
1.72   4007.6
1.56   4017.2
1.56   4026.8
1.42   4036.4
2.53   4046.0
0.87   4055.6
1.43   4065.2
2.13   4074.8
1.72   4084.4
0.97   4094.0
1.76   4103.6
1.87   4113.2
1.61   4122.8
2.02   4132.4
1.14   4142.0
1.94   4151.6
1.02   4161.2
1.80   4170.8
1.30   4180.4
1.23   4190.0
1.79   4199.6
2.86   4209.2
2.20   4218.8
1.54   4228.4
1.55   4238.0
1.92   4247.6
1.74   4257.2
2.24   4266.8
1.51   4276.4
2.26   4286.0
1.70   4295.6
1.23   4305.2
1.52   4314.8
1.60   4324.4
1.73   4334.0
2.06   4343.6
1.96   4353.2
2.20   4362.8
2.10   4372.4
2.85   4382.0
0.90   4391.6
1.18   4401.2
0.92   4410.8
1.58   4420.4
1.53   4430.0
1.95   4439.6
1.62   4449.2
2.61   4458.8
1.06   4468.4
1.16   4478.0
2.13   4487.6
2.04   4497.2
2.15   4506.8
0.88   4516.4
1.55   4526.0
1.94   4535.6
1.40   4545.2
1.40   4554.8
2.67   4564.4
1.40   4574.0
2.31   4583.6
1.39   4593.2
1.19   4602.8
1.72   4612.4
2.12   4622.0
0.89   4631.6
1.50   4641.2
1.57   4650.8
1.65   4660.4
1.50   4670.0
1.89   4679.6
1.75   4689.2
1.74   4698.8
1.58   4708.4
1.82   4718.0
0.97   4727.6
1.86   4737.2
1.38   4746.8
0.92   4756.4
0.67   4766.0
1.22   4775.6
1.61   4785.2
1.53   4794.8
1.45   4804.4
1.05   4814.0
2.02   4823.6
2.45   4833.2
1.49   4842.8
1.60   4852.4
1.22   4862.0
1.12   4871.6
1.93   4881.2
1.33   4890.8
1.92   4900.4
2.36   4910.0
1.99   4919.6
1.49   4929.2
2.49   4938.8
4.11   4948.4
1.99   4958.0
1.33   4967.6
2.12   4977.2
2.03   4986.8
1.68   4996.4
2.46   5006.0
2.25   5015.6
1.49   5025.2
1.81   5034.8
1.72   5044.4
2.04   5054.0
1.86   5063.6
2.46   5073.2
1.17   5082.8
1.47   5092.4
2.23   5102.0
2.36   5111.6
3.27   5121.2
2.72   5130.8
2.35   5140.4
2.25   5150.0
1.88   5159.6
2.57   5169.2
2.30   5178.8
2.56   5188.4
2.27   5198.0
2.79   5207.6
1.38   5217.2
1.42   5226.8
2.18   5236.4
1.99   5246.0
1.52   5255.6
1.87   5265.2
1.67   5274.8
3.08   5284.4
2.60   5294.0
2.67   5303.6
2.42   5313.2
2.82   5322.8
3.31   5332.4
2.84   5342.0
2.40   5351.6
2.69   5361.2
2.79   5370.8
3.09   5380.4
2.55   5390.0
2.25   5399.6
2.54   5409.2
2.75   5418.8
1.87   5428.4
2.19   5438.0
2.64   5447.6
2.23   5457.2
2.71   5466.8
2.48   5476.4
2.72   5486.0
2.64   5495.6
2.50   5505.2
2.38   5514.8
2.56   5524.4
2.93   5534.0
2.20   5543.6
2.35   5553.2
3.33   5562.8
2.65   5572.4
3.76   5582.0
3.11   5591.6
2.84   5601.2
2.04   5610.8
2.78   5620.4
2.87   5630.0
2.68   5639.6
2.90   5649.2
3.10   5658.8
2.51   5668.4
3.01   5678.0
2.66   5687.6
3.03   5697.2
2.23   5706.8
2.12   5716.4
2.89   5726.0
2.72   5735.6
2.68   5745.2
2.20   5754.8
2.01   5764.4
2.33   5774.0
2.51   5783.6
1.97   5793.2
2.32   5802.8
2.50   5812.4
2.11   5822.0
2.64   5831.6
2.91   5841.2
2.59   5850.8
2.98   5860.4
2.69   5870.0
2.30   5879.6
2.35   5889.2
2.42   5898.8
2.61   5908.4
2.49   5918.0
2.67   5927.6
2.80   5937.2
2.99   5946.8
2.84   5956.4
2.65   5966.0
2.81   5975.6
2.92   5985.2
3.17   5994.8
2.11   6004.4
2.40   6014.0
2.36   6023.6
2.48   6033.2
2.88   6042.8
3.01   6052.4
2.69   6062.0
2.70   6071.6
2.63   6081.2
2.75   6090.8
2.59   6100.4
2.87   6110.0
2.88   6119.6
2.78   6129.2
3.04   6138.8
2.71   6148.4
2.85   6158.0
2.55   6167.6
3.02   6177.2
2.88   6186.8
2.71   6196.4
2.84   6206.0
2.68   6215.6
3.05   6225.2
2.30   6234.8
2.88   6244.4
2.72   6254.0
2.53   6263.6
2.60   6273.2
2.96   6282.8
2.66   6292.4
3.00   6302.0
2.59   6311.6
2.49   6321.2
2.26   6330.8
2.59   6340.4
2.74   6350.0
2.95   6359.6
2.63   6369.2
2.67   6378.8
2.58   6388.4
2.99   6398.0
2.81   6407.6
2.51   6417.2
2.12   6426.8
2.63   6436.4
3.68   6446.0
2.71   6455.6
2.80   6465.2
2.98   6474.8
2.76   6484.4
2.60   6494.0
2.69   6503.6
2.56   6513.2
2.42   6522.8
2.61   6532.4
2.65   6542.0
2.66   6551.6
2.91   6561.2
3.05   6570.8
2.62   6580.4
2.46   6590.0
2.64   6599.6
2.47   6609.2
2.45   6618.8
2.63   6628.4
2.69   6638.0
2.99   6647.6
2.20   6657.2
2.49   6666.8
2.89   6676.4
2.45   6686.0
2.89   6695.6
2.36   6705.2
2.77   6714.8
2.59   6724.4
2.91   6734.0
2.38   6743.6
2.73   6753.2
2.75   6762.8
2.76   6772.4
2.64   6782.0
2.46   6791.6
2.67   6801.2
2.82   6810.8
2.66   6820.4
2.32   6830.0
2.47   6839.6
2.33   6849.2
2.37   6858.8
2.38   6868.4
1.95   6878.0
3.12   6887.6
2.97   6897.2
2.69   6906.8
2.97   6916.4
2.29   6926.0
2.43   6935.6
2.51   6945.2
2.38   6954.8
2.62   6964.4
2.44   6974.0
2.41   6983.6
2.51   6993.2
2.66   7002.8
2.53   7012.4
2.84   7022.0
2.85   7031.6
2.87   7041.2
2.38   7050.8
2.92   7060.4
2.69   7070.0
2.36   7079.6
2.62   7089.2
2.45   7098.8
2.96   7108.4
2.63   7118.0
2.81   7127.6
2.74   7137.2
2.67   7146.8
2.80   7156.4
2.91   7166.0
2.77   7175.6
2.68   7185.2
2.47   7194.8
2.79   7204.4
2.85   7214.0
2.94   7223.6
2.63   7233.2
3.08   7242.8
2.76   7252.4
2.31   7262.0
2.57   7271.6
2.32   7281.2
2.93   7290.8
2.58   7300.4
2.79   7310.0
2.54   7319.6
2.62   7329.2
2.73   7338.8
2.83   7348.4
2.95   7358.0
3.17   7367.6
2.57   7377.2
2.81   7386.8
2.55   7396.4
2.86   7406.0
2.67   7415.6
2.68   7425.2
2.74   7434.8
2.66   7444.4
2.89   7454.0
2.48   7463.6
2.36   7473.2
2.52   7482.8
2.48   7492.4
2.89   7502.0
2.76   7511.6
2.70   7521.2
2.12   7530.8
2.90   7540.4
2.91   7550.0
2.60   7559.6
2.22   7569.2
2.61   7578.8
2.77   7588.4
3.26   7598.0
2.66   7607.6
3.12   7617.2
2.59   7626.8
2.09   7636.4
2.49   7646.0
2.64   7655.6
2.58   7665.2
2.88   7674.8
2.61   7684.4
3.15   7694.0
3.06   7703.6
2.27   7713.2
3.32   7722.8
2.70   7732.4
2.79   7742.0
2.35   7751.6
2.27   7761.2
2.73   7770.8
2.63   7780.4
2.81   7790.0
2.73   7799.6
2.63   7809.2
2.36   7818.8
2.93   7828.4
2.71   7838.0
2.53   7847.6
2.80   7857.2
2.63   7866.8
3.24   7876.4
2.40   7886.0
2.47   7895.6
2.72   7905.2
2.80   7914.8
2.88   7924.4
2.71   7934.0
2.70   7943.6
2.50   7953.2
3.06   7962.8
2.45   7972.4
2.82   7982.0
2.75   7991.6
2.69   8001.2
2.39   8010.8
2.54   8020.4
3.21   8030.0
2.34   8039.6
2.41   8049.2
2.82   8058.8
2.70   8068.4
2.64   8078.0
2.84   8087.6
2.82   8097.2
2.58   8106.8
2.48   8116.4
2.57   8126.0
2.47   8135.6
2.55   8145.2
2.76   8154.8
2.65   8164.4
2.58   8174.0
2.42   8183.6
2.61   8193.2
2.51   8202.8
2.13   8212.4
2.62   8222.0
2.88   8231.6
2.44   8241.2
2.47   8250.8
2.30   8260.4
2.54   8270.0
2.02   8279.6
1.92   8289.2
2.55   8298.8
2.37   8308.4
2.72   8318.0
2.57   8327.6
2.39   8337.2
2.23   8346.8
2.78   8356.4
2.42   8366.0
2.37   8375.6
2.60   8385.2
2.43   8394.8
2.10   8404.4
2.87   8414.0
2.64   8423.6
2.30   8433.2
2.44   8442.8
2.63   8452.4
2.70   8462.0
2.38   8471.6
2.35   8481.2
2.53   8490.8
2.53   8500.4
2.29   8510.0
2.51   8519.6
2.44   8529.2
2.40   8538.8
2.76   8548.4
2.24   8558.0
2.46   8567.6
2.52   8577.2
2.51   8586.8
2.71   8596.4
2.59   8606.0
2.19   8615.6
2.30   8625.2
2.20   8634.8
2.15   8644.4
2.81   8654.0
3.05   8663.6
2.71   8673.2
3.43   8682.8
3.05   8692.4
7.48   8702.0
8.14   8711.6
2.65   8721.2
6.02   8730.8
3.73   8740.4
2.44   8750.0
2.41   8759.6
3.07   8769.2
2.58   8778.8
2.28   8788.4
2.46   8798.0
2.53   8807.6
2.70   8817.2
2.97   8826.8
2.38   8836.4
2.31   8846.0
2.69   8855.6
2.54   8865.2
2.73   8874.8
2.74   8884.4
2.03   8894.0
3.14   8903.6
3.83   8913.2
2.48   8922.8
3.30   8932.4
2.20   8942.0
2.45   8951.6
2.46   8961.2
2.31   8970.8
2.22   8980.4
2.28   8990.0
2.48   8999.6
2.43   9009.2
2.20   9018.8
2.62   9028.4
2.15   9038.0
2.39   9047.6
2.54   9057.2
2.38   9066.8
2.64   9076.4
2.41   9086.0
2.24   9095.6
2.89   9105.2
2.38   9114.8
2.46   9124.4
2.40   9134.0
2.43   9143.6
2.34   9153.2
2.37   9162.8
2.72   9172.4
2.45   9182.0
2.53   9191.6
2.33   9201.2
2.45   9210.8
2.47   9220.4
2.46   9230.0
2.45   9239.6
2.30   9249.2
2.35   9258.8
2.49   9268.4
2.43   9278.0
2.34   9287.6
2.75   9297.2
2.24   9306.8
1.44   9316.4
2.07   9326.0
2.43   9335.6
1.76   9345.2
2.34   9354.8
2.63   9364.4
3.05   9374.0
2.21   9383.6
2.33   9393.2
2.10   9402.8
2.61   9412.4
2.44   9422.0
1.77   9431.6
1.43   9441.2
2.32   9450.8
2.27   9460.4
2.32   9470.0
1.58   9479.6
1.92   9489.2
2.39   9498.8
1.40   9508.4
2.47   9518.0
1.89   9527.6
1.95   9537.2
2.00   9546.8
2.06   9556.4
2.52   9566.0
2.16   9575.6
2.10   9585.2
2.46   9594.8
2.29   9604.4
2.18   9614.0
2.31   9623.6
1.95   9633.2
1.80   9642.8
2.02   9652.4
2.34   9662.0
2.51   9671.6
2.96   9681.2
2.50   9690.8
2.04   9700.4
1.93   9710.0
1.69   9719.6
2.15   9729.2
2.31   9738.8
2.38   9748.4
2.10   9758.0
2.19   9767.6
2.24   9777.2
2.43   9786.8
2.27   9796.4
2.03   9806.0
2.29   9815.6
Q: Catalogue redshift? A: 0.326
